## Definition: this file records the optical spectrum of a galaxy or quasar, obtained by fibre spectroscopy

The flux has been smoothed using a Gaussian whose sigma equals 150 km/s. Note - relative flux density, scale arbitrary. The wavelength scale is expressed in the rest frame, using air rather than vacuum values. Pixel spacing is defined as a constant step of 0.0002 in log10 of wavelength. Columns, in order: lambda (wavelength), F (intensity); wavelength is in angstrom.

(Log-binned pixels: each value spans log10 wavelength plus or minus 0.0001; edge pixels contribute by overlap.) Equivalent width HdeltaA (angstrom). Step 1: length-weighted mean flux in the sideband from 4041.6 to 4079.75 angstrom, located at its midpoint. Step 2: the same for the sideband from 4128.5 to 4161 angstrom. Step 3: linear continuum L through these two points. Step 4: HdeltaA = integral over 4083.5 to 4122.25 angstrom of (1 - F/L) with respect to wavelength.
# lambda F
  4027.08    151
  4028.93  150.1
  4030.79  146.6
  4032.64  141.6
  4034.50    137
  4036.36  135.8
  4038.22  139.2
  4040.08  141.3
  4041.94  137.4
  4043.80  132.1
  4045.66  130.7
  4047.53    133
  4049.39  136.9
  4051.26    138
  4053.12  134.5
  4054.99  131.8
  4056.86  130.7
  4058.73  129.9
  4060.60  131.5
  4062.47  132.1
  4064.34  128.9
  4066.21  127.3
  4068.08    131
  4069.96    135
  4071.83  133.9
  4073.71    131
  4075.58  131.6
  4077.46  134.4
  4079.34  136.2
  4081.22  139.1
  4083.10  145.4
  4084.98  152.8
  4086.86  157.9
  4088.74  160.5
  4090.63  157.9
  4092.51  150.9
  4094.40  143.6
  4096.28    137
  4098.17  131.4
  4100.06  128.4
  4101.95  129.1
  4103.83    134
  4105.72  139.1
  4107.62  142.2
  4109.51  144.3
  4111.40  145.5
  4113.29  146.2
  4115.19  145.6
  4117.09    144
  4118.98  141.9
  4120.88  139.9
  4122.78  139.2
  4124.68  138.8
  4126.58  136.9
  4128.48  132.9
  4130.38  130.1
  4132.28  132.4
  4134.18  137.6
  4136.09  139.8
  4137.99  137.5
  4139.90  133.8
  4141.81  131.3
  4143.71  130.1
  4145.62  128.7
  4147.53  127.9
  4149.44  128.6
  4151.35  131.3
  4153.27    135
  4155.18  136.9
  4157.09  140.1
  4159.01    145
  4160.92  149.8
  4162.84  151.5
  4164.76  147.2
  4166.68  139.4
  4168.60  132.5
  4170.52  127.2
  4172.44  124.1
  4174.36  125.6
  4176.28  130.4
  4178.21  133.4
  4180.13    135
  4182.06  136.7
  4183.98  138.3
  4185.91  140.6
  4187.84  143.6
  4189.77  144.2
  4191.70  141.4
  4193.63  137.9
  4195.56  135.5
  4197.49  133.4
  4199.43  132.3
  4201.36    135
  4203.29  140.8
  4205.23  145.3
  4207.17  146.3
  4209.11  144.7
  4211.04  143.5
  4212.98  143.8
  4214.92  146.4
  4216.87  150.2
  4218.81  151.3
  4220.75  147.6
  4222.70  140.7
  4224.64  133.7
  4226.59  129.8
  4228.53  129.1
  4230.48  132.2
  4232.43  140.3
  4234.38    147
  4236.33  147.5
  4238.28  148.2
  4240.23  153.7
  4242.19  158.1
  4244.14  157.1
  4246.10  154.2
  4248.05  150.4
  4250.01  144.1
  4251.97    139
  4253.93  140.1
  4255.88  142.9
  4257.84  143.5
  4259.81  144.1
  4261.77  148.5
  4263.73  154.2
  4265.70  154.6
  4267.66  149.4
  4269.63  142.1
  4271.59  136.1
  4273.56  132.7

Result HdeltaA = -2.9 angstrom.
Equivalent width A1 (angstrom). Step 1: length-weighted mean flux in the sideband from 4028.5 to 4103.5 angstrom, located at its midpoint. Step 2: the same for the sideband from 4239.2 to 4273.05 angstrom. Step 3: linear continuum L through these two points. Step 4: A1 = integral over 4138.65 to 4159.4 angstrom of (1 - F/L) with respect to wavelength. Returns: 1.3 angstrom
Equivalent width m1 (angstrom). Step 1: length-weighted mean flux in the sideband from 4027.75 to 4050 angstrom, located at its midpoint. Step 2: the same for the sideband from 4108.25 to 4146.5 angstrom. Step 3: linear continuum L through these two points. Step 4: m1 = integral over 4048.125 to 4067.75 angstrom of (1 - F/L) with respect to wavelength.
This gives 0.9 angstrom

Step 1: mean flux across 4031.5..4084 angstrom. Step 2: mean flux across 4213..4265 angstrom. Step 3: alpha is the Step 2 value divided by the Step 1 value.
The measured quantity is 1.1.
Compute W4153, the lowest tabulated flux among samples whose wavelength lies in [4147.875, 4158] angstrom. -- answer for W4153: 128.6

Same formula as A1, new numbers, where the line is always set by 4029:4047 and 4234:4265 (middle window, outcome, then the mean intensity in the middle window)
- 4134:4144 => 0.6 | 135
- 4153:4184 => 1.6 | 137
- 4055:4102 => 0.8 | 138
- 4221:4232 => 1.0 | 134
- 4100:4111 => 0.3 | 137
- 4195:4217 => 0.8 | 141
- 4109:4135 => 0.5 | 140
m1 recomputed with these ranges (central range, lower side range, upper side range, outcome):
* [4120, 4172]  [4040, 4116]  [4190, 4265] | 1.60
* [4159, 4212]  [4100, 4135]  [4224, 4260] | 1.16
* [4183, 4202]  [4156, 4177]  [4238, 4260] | 0.35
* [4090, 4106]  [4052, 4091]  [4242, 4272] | 0.03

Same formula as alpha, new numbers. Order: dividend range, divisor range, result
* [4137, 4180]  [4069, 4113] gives 0.96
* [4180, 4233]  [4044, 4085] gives 1.05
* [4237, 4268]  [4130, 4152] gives 1.12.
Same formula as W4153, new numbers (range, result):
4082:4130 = 128.4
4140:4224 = 124.1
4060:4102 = 127.3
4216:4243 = 129.1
